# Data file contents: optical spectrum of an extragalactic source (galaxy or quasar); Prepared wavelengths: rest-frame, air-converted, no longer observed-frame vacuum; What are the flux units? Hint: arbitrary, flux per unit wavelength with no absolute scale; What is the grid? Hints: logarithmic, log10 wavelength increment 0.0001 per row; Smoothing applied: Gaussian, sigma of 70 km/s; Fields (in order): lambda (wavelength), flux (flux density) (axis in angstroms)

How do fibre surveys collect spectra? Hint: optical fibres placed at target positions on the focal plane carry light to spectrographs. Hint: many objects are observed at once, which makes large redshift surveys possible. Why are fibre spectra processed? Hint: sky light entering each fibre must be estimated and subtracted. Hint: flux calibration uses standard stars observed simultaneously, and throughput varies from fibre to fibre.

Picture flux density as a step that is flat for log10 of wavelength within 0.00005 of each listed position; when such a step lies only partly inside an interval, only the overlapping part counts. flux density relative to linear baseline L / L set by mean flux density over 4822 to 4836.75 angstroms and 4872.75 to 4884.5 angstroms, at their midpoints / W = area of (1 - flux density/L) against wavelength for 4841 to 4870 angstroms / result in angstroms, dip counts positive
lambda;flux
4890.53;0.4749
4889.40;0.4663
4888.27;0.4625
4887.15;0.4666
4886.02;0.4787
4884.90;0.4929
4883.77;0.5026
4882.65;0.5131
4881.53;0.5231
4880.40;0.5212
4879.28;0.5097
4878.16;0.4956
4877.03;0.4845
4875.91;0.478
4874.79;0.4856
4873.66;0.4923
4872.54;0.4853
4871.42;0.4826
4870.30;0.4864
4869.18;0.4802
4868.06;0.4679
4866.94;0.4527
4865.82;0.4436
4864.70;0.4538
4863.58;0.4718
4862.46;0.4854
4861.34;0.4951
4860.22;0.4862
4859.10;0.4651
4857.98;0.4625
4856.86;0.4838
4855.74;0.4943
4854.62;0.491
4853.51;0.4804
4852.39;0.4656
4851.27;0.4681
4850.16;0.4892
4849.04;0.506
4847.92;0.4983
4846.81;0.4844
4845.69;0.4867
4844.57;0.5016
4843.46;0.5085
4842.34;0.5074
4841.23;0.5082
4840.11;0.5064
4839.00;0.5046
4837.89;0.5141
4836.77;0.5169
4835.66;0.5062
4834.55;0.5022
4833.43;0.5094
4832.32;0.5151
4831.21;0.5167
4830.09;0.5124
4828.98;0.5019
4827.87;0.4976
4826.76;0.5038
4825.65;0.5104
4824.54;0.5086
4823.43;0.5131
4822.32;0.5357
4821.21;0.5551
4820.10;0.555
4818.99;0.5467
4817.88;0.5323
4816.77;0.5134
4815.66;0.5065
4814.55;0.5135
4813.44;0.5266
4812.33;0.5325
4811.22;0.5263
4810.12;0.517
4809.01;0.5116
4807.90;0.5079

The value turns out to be 1.31 angstroms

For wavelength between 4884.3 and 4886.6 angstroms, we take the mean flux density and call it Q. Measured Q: 0.485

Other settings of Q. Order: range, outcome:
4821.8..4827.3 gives 0.515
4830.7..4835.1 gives 0.511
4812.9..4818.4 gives 0.518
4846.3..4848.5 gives 0.492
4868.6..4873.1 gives 0.484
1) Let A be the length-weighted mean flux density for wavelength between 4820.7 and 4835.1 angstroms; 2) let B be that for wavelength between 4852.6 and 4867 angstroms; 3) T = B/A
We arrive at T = 0.9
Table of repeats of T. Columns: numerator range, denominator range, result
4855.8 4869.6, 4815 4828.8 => 0.90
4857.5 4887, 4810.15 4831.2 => 0.93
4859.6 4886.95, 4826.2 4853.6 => 0.97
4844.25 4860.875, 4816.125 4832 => 0.93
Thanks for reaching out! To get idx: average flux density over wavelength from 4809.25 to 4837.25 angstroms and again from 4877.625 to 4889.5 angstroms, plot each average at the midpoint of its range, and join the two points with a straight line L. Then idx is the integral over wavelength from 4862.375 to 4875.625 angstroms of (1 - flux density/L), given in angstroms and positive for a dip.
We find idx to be 0.7 angstroms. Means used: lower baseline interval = 0.519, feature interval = 0.474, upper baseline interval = 0.495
